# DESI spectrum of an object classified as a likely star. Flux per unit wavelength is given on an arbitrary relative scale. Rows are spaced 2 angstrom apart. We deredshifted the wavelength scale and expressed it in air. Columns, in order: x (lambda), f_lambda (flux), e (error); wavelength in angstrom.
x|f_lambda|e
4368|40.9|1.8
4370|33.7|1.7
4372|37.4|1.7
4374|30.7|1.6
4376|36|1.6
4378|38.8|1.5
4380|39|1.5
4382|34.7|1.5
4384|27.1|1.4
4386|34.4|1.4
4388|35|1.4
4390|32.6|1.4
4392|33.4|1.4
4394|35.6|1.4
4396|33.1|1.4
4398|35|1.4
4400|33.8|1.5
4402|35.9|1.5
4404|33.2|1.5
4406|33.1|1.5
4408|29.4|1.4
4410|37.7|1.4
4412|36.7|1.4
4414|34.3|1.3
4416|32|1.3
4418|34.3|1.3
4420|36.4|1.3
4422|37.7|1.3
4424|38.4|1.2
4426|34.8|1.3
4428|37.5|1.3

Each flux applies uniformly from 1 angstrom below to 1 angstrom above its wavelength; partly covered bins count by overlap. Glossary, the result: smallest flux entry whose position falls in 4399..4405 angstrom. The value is 33.2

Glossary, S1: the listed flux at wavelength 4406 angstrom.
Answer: 33.1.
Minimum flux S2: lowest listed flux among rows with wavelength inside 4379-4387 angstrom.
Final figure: 27.1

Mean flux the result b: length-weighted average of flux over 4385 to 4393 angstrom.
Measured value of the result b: 33.9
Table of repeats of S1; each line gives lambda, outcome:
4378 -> 38.8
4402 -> 35.9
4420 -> 36.4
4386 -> 34.4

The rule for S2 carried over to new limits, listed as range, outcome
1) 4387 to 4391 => 32.6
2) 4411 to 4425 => 32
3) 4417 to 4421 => 34.3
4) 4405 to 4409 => 29.4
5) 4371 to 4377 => 30.7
